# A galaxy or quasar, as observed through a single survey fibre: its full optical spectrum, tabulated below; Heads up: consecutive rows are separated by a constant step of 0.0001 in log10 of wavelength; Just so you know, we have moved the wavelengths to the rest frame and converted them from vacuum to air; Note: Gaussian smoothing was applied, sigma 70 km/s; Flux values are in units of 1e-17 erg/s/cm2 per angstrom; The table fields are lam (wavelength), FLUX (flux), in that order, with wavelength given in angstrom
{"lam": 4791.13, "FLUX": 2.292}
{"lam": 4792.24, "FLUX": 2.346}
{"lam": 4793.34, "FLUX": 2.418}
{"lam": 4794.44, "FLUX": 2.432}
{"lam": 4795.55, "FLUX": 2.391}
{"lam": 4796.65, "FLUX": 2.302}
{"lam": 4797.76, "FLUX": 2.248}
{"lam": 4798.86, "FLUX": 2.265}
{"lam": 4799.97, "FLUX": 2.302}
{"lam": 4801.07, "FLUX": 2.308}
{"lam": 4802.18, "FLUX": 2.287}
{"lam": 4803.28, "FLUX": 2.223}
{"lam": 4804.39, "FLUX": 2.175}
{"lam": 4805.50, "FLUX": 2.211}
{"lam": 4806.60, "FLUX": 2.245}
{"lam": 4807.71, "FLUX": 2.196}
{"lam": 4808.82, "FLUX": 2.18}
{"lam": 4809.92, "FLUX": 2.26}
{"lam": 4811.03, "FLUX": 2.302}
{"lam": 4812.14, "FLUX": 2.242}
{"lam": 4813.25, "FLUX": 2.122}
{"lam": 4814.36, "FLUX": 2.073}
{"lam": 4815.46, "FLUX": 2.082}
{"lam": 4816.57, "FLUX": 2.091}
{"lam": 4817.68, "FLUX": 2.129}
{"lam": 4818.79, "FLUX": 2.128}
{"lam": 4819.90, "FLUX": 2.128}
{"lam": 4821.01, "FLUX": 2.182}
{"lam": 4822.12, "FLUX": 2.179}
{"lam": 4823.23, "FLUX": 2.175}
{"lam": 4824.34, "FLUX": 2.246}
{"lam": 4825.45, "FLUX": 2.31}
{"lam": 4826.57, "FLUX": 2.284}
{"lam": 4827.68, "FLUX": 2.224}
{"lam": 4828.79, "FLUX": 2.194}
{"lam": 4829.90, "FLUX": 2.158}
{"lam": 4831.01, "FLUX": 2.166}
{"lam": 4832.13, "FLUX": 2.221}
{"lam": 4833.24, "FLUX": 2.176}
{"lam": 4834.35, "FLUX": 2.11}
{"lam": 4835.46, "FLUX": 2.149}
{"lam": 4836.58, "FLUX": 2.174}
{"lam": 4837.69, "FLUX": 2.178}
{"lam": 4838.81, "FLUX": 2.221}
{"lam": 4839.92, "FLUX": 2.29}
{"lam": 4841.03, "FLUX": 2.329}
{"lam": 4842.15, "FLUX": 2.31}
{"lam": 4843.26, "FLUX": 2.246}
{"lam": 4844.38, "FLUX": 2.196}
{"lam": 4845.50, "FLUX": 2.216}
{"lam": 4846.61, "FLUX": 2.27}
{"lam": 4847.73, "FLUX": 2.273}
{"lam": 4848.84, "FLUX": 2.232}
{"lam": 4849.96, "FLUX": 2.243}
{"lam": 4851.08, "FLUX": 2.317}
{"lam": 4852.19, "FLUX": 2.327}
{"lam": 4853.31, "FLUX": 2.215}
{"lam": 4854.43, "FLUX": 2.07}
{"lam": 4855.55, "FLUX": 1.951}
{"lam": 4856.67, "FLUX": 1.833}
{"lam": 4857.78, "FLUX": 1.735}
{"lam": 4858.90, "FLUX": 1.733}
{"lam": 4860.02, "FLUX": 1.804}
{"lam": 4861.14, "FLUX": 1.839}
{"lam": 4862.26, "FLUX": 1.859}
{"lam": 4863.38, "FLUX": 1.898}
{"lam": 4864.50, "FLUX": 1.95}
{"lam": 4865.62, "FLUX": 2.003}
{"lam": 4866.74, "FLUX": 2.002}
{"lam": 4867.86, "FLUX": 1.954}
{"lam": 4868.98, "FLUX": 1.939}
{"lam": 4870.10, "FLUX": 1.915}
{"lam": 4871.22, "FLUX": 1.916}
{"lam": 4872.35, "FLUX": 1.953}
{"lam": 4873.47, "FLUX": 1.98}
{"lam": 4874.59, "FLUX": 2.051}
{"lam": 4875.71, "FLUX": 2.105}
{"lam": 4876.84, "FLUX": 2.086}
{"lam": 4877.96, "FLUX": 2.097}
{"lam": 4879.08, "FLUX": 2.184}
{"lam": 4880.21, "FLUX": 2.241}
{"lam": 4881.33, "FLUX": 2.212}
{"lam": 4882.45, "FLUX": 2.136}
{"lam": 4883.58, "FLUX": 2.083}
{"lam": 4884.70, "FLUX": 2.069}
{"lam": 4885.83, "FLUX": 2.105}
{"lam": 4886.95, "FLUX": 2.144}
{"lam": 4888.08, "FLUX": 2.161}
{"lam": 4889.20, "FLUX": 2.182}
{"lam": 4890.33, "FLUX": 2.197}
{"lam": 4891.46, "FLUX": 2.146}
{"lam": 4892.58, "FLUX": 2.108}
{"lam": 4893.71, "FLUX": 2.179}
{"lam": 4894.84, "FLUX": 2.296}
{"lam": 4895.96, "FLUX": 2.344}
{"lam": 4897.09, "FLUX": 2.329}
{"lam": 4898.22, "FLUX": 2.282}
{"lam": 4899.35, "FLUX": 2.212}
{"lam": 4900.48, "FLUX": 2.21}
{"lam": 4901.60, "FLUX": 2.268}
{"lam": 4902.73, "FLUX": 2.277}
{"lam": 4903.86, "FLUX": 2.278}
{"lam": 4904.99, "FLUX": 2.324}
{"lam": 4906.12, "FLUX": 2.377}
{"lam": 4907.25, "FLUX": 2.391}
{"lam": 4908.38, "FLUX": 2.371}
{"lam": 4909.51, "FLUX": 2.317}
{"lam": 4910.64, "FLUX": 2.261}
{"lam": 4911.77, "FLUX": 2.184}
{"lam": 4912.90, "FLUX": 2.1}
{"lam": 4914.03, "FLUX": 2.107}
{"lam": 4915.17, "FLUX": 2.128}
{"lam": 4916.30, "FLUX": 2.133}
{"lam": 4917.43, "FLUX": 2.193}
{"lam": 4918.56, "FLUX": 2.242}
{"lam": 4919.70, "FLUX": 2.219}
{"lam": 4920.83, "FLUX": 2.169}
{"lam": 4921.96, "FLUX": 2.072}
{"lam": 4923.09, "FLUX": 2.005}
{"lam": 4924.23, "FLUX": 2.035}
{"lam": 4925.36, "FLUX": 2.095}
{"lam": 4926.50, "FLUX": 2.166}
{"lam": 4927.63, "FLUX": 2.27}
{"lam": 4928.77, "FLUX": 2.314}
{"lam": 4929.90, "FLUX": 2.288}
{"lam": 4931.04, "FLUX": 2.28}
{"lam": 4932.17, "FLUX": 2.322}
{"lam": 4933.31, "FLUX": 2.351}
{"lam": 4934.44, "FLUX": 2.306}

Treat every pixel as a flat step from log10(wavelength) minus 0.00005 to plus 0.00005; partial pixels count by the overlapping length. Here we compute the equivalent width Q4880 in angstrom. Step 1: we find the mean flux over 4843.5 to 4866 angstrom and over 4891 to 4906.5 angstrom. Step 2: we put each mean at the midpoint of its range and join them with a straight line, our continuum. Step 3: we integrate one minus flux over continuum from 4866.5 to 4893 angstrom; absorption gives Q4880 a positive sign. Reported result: 1.06 angstrom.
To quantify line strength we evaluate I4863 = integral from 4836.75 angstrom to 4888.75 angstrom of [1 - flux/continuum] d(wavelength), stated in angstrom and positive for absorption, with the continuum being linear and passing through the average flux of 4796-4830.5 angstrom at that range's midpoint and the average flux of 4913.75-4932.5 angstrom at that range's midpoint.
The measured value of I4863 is 2.6 angstrom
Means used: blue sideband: 2.21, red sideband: 2.18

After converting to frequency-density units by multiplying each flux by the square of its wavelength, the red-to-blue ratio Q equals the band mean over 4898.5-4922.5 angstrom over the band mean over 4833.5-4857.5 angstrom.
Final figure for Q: 1.0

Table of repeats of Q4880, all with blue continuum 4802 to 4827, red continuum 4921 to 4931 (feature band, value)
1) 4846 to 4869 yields 1.65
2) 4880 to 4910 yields -0.84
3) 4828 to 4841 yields -0.03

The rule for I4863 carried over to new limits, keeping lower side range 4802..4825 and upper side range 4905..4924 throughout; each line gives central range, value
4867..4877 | 1.0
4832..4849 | -0.3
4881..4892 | 0.3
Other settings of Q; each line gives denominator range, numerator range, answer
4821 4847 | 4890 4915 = 1.04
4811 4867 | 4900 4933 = 1.08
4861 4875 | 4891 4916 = 1.17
